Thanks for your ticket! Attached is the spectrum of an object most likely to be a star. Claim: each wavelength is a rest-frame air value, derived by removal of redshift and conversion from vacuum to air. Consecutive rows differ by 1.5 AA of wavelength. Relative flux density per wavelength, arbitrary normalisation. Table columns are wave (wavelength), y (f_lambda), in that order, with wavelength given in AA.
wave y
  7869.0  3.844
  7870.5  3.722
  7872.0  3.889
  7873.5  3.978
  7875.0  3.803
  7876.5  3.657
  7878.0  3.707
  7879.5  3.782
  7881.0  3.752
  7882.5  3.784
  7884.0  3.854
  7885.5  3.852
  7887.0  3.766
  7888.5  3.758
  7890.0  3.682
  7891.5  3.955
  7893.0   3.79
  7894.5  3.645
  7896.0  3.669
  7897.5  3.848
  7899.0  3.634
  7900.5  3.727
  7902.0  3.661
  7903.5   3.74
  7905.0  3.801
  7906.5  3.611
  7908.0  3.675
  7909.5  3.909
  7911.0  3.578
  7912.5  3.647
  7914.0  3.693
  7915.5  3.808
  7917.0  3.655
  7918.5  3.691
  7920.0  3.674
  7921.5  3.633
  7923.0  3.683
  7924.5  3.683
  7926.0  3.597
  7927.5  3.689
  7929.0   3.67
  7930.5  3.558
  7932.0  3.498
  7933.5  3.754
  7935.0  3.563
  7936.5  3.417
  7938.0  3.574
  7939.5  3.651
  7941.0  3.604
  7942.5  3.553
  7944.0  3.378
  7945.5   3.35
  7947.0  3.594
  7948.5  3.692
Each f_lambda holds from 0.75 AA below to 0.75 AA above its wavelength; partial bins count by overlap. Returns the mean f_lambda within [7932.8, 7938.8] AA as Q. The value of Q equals 3.58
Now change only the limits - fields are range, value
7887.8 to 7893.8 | 3.8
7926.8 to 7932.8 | 3.6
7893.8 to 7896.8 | 3.66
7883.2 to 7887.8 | 3.82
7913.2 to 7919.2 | 3.71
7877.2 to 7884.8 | 3.78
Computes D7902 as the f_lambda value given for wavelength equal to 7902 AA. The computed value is 3.661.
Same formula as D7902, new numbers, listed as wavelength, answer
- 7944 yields 3.378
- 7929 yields 3.67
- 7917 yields 3.655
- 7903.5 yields 3.74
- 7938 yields 3.574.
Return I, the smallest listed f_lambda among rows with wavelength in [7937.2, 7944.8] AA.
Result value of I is 3.378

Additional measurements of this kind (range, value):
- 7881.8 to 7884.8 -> 3.784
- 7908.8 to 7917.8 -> 3.578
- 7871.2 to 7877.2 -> 3.657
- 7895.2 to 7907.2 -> 3.611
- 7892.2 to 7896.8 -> 3.645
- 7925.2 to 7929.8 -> 3.597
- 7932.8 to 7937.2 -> 3.417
